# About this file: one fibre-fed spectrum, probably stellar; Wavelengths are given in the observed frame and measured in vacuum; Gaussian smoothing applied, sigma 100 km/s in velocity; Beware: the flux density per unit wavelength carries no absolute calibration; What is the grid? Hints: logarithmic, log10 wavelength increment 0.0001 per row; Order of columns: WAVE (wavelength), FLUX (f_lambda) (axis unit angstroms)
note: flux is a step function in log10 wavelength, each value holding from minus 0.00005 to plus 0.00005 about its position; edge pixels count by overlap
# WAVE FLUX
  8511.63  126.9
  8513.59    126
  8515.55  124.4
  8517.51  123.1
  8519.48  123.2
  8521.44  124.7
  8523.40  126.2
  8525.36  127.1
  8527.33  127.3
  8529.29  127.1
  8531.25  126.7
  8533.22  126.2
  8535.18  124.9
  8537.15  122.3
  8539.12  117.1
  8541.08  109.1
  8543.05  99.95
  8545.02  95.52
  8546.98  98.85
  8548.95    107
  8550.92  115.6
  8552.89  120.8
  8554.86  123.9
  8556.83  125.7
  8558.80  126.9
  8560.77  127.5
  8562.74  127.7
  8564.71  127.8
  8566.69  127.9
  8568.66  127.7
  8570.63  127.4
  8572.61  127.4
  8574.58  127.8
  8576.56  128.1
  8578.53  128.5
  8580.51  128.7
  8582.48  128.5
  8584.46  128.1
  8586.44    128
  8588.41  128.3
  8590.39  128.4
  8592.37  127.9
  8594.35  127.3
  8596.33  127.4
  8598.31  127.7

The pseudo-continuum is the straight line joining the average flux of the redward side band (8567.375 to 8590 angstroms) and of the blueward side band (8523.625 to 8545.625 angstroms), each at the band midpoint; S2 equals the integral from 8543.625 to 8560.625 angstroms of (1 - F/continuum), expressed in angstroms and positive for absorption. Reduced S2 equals 1.1 angstroms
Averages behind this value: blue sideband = 119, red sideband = 128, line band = 115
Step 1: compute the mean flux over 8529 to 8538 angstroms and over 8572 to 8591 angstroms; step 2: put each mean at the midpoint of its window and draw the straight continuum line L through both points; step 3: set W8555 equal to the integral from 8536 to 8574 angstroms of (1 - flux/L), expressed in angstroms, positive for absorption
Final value 2.3 angstroms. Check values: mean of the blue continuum 125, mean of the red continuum 128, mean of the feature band 119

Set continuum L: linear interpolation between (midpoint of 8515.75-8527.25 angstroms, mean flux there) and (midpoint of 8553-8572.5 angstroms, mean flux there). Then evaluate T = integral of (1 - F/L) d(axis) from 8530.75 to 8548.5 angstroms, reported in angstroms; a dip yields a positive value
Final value 1.8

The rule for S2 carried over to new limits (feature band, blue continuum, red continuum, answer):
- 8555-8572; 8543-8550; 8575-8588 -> -2.0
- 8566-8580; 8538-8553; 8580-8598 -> -0.9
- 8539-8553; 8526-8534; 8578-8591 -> 2.3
